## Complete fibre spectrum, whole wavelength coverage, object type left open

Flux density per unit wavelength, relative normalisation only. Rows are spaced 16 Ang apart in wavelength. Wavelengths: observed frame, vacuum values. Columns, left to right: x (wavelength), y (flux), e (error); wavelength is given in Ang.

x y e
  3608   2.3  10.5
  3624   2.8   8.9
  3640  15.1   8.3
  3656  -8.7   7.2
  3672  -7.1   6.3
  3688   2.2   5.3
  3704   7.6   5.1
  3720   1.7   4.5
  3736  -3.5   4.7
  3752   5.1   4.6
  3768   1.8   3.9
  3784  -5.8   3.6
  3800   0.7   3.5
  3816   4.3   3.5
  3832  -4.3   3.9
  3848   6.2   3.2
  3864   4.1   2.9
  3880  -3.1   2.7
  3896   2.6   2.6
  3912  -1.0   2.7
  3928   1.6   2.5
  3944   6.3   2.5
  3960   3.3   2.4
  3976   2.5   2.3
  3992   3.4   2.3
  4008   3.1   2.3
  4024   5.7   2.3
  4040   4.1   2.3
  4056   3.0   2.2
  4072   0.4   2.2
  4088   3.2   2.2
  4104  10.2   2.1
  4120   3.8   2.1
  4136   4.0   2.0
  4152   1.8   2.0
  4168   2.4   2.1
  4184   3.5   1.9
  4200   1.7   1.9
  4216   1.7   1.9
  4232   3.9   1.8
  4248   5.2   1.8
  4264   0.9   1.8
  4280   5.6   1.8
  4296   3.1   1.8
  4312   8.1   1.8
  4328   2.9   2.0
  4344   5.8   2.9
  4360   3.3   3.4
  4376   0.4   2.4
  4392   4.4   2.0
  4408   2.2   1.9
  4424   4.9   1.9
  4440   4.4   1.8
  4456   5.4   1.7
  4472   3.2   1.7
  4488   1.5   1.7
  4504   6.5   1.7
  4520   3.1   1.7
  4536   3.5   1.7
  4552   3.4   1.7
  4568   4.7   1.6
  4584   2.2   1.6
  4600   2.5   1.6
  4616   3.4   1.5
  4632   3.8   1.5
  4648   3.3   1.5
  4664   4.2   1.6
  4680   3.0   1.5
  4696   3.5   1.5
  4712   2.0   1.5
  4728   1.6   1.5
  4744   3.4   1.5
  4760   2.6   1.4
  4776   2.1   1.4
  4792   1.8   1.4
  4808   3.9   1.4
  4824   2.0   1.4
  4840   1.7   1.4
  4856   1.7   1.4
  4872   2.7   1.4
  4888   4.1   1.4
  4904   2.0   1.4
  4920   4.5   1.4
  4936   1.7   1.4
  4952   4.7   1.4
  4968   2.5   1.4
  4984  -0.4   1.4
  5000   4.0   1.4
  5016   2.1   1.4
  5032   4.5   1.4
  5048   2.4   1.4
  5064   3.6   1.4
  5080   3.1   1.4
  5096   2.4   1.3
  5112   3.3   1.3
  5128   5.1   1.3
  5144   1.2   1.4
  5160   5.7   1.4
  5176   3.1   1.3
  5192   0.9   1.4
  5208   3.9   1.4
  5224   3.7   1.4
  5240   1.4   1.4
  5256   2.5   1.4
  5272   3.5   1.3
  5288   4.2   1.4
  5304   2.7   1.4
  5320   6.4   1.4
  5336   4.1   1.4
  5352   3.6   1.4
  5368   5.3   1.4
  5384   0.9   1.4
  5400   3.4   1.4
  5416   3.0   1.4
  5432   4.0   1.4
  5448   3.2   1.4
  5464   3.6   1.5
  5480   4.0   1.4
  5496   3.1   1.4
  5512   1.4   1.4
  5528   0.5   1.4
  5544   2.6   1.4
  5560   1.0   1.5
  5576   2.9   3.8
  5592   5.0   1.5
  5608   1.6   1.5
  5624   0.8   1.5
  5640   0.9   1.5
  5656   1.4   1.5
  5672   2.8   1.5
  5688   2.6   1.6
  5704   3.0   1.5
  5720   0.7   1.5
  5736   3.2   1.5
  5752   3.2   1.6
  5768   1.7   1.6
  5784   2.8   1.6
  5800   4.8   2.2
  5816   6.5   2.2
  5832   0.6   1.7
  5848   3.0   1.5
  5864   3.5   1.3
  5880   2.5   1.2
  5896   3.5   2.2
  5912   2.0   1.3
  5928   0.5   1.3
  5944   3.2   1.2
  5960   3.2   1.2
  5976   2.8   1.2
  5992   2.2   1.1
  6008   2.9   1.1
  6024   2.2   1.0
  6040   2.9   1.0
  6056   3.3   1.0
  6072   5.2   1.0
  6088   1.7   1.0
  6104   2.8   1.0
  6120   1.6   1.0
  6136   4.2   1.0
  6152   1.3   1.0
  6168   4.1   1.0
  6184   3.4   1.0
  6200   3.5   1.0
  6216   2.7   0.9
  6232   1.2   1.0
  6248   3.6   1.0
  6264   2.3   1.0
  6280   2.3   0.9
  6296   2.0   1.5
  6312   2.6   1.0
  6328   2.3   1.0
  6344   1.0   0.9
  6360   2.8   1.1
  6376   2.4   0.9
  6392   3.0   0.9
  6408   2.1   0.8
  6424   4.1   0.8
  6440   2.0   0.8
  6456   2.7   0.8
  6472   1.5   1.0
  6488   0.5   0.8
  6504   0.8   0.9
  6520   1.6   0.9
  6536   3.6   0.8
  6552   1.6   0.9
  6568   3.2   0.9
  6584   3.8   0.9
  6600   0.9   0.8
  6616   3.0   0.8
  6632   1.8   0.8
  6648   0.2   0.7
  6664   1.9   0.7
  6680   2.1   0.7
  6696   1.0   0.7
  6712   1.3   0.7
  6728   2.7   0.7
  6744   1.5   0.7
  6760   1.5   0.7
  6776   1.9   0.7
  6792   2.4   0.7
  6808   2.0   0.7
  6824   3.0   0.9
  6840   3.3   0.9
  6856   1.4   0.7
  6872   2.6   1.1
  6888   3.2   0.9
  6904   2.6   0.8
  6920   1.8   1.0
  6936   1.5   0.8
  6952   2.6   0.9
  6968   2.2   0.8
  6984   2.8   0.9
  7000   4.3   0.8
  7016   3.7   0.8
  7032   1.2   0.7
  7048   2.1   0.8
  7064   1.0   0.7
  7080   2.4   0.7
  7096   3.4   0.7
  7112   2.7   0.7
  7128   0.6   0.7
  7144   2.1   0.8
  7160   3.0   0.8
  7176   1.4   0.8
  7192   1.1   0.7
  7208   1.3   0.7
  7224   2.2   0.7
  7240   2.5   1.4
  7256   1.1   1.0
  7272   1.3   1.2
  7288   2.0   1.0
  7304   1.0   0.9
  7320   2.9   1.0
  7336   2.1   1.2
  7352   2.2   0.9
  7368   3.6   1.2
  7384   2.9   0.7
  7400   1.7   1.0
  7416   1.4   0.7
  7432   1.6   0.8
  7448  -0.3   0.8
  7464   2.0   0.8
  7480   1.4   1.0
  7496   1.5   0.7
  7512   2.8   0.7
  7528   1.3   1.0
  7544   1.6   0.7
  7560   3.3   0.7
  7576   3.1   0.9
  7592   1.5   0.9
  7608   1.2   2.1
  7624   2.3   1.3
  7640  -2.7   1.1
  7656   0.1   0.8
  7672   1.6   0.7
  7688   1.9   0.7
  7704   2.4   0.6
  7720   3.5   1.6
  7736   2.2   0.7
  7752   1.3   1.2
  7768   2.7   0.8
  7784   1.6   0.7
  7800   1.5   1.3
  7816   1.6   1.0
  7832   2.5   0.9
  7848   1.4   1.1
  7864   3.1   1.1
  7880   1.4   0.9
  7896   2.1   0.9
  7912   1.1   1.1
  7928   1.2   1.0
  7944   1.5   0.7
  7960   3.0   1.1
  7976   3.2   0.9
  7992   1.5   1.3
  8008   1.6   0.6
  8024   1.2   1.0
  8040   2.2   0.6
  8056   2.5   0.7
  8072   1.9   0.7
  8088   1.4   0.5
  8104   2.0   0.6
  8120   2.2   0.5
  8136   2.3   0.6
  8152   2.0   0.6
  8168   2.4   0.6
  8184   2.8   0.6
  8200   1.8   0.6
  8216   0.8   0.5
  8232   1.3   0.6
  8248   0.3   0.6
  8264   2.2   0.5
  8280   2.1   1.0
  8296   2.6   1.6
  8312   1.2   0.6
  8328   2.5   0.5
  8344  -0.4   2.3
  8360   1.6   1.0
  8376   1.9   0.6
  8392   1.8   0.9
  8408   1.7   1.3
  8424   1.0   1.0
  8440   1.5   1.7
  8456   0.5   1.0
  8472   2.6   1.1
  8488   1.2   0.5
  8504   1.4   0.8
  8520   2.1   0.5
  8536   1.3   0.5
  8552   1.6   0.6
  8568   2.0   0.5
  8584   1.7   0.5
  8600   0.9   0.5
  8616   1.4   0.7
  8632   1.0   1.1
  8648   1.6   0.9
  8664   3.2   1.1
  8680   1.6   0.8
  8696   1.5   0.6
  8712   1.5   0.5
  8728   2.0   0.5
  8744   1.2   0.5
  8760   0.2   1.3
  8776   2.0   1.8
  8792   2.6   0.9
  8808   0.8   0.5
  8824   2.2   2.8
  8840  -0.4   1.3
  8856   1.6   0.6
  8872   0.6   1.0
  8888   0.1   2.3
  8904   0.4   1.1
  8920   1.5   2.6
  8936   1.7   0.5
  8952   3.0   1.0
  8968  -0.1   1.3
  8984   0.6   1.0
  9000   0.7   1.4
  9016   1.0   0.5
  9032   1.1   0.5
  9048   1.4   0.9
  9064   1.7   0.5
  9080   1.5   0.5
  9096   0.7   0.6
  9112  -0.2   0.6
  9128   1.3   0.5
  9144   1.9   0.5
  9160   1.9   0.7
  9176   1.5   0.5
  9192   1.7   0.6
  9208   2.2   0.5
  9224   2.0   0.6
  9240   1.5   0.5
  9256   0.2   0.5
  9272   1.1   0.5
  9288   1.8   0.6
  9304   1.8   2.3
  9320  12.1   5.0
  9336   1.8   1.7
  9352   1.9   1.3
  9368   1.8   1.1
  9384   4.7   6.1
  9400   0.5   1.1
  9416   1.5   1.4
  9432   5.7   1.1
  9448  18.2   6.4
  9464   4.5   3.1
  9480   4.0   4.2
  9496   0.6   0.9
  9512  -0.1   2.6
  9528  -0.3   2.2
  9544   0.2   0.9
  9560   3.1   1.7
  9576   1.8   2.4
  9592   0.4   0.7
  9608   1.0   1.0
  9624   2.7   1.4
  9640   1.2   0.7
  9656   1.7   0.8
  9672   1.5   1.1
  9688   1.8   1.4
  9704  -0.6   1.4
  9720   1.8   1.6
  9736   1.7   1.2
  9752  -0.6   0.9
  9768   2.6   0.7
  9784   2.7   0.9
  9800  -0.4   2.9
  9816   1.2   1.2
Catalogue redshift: 0.07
